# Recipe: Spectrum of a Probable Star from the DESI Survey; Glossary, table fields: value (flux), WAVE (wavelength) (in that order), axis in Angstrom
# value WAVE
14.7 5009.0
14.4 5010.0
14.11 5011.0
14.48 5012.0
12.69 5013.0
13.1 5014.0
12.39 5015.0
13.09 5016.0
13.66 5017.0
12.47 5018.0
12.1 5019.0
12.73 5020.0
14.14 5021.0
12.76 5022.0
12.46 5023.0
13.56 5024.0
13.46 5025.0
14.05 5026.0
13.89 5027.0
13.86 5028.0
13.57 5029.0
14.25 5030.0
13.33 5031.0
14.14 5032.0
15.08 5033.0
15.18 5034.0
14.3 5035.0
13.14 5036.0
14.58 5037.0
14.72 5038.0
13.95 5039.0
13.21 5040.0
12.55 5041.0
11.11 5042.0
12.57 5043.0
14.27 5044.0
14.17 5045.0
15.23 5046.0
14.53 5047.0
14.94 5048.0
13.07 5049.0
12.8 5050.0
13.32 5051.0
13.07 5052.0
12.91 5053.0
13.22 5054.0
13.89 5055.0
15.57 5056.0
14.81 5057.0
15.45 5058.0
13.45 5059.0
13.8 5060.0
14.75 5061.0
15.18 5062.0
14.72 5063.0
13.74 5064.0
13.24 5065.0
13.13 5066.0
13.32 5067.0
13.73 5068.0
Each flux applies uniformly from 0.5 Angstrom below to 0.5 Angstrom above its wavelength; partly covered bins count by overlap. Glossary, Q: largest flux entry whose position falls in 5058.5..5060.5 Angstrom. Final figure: 13.8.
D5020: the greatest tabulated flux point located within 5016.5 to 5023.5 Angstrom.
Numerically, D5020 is 14.14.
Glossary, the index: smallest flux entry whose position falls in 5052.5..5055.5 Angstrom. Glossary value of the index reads 12.91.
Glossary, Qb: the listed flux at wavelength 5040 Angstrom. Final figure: 13.21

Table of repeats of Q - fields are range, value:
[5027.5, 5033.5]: 15.08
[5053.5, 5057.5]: 15.57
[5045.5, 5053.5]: 15.23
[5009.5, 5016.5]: 14.48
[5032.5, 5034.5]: 15.18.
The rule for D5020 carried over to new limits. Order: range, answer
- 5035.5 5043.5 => 14.72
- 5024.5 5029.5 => 14.05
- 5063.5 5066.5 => 13.74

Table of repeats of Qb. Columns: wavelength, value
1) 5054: 13.22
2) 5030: 14.25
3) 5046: 15.23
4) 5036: 13.14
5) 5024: 13.56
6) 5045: 14.17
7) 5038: 14.72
